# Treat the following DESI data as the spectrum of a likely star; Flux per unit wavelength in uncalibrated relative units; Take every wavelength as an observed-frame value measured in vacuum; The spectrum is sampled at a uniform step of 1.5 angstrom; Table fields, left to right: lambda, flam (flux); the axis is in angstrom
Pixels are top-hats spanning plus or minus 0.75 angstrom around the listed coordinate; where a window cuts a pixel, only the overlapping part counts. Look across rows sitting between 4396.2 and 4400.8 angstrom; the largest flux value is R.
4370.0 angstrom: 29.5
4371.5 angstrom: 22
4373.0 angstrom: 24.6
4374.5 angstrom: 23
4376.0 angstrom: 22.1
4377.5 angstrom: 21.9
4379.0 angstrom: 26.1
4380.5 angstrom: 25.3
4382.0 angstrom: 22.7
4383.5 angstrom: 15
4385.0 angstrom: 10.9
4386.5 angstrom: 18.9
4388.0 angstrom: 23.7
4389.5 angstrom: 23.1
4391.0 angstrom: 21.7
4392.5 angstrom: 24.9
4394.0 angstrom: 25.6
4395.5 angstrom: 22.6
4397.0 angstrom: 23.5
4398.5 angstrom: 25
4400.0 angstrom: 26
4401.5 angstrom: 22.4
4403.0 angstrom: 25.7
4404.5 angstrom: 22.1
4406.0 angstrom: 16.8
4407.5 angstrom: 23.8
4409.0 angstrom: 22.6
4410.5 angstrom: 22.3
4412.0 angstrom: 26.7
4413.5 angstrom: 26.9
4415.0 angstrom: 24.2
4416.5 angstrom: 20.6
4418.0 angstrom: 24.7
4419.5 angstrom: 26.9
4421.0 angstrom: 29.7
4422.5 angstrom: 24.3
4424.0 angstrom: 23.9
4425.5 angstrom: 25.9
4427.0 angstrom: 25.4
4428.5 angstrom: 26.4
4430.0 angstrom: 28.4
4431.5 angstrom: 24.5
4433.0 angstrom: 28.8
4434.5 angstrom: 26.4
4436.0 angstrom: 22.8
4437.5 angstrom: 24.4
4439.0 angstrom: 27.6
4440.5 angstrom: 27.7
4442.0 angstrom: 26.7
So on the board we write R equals 26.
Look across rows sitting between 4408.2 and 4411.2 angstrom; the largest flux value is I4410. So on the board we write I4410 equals 22.6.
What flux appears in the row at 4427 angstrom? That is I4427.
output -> 25.4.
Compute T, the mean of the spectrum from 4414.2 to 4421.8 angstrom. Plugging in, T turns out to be 25.2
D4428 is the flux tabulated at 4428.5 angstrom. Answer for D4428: 26.4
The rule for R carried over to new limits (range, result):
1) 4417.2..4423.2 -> 29.7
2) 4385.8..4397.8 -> 25.6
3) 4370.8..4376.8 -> 24.6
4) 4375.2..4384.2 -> 26.1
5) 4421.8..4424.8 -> 24.3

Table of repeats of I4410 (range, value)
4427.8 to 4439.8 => 28.8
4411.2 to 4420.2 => 26.9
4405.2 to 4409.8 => 23.8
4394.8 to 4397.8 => 23.5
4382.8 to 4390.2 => 23.7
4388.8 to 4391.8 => 23.1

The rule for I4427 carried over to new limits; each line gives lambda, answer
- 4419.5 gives 26.9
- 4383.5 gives 15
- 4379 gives 26.1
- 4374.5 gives 23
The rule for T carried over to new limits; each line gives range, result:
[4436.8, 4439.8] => 26.1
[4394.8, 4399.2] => 23.7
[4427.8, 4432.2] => 26.5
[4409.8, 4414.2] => 25.3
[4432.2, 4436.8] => 26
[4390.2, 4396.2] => 23.7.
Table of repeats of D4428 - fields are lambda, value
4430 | 28.4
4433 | 28.8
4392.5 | 24.9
